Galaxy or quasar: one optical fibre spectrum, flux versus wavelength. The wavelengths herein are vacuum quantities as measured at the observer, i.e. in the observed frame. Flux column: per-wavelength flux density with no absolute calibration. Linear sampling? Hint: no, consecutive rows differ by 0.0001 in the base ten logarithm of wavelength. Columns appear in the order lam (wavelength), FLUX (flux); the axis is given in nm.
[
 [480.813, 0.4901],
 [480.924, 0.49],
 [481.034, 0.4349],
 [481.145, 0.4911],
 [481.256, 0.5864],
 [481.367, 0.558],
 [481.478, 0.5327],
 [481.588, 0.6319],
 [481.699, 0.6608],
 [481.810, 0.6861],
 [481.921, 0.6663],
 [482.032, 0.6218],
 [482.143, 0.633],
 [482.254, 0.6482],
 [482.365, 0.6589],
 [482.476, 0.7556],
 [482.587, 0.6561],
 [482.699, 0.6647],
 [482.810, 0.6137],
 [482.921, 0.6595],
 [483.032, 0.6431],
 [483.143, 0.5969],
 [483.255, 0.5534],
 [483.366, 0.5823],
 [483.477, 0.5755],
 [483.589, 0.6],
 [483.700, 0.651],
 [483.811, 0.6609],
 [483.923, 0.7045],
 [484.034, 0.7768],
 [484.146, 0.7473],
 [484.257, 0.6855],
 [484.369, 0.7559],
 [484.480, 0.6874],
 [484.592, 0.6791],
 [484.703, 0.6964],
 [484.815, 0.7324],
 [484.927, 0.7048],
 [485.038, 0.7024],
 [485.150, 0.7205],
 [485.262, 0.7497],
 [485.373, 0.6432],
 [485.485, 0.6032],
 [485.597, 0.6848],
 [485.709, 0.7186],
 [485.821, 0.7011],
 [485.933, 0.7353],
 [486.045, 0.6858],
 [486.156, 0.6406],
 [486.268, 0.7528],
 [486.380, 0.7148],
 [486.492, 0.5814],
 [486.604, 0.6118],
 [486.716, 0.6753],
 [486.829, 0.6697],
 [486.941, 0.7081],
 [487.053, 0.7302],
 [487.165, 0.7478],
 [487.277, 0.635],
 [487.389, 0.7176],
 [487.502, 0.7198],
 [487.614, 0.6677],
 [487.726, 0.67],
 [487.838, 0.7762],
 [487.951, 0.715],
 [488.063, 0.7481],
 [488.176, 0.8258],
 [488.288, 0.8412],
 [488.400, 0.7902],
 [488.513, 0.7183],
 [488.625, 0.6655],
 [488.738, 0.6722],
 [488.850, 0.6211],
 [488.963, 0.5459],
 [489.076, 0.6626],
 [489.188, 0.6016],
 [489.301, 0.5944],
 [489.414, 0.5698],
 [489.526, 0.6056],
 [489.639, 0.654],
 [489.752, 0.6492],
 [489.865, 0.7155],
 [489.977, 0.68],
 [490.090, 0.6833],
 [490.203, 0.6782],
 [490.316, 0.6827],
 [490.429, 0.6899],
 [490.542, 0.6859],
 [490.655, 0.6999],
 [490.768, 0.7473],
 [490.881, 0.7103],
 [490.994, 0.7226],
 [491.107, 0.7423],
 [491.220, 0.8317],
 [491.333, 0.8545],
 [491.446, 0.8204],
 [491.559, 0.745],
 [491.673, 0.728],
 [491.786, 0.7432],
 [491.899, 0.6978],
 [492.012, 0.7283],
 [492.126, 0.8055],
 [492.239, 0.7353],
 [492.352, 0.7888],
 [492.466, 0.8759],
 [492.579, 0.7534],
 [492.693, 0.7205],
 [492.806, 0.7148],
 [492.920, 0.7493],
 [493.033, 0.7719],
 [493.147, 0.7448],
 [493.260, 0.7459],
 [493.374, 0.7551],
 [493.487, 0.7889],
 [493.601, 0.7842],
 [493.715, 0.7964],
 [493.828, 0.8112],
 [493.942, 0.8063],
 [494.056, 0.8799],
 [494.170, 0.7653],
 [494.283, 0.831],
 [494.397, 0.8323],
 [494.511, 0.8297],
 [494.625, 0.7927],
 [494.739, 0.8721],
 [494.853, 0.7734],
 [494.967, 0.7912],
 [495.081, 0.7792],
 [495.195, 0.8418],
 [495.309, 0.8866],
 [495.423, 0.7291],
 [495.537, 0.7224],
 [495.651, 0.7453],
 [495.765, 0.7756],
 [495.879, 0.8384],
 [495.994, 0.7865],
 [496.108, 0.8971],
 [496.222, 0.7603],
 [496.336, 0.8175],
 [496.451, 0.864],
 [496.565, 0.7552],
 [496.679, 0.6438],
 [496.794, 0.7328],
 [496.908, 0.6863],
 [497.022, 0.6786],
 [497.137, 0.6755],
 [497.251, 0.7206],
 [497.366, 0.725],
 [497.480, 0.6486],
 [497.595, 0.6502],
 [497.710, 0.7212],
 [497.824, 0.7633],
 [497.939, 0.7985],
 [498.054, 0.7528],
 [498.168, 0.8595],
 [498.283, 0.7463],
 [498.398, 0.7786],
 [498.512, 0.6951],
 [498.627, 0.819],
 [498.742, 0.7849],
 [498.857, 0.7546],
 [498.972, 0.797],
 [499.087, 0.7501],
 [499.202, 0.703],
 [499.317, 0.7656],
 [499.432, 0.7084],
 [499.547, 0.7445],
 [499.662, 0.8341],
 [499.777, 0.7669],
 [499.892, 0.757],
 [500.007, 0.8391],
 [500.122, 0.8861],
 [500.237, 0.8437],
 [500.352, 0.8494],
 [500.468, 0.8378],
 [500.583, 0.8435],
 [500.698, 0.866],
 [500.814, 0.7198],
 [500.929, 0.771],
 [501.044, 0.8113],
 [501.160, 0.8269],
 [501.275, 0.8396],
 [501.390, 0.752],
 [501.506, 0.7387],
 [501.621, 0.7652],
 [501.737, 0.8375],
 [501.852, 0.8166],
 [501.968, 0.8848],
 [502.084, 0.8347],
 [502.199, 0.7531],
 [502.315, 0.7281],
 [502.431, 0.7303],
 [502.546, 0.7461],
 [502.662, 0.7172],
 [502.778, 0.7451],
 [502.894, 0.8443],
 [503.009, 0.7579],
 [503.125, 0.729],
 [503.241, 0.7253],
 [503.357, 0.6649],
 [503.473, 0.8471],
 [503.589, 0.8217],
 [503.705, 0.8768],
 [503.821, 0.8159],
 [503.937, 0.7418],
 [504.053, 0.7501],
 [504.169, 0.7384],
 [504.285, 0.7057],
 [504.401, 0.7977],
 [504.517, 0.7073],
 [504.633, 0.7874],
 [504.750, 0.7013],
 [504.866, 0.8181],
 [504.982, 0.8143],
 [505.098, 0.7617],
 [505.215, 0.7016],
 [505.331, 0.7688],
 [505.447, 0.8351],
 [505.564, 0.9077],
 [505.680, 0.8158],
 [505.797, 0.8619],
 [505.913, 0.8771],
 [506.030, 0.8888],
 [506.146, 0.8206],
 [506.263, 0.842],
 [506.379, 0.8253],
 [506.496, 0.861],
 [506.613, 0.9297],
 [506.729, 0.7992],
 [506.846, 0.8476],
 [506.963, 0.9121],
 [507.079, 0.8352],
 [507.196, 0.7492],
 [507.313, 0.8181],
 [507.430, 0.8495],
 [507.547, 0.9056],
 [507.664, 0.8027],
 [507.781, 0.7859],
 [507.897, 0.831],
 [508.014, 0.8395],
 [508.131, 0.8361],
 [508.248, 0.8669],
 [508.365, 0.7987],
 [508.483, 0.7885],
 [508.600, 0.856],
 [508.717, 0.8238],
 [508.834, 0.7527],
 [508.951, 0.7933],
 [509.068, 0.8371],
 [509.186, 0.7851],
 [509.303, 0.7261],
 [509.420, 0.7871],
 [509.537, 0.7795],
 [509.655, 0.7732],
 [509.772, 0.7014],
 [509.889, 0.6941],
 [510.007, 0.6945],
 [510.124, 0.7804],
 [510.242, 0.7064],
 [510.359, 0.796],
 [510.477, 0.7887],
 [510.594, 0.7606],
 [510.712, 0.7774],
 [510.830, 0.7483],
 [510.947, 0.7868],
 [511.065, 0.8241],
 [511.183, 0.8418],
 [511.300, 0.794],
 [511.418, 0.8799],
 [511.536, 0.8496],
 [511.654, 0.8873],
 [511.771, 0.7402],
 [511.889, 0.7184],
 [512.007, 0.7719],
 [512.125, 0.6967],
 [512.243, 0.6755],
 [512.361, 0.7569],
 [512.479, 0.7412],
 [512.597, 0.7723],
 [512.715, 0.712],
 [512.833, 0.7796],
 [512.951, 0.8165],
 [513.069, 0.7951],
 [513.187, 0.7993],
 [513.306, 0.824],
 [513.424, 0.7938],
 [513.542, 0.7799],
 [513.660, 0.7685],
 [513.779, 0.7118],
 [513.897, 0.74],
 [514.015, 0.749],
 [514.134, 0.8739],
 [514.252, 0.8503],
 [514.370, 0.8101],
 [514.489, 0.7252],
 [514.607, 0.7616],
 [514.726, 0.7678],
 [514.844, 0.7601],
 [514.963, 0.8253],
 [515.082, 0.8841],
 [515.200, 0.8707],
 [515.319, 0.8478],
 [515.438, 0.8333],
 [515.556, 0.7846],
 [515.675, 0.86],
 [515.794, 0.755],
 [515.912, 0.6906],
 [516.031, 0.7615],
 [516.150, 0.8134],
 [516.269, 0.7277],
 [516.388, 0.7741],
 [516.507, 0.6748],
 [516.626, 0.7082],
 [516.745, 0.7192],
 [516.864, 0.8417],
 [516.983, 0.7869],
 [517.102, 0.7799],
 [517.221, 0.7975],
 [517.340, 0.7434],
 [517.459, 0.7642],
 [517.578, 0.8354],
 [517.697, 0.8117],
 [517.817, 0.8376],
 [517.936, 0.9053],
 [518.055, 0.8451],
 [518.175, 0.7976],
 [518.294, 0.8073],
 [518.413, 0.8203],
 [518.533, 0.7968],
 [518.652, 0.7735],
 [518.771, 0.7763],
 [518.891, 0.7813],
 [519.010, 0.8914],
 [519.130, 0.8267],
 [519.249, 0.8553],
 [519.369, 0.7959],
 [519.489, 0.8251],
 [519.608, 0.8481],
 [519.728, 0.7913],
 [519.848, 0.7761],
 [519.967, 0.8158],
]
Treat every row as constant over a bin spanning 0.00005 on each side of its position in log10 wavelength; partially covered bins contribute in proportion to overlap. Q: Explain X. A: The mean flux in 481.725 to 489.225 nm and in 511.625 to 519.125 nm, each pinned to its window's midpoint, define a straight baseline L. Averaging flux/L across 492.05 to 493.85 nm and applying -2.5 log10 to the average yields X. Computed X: -0.09 mag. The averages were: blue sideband 0.682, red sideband 0.786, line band 0.77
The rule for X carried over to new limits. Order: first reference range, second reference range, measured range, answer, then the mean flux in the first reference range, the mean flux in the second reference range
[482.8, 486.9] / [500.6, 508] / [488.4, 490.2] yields 0.088 mag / 0.674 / 0.8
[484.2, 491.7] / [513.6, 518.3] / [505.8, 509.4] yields -0.092 mag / 0.698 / 0.79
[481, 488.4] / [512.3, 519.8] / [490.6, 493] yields -0.087 mag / 0.673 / 0.793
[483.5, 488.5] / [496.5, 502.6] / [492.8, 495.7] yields -0.068 mag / 0.703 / 0.769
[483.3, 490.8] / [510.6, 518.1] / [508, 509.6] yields -0.052 mag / 0.685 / 0.786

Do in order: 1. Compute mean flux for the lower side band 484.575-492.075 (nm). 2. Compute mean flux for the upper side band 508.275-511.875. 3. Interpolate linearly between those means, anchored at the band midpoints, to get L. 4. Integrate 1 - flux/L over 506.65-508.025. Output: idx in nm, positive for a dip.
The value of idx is -0.10 nm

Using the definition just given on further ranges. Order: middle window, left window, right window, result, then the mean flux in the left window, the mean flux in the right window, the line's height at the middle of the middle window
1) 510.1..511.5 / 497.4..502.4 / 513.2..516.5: -0.009 nm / 0.782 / 0.789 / 0.787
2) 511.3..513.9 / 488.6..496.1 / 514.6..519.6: 0.048 nm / 0.745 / 0.799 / 0.789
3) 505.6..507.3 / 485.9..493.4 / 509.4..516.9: -0.201 nm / 0.711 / 0.777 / 0.758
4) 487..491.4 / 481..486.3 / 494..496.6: 0.177 nm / 0.658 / 0.808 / 0.729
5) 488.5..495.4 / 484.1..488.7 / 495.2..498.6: -0.074 nm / 0.706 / 0.756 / 0.732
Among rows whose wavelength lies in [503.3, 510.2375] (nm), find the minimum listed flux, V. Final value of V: 0.6649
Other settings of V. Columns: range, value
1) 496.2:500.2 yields 0.6438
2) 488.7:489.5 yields 0.5459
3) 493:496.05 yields 0.7224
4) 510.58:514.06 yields 0.6755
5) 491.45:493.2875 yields 0.6978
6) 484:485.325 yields 0.6791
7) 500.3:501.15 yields 0.7198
